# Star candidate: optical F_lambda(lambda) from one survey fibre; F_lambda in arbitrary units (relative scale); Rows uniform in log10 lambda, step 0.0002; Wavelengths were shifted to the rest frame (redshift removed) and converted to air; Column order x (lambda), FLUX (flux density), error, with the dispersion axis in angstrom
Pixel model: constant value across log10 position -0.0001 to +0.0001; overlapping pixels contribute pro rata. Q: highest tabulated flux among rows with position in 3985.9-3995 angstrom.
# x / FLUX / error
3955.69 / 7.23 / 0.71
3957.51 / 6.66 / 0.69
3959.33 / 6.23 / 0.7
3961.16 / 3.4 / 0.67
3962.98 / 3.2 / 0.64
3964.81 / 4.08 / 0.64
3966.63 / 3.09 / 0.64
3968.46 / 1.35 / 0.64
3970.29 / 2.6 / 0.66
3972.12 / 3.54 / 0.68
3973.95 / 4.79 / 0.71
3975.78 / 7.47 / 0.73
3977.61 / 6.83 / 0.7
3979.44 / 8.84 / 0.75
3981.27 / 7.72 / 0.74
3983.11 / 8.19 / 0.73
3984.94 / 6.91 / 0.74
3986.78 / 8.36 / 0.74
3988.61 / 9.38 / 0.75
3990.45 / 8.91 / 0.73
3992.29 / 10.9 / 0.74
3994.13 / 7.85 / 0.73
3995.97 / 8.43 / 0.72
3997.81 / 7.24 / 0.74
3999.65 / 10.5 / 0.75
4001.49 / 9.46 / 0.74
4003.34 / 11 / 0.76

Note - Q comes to 10.9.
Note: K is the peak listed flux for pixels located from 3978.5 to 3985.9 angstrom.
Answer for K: 8.84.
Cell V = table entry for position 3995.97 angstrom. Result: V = 8.43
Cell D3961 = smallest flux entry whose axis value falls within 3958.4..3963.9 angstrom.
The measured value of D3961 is 3.2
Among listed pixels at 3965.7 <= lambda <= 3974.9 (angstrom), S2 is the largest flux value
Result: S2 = 4.79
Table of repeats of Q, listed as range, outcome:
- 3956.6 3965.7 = 6.66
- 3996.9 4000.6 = 10.5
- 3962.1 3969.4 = 4.08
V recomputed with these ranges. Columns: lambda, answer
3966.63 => 3.09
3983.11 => 8.19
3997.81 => 7.24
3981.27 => 7.72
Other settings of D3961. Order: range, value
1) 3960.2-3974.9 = 1.35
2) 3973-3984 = 4.79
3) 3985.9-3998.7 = 7.24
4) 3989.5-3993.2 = 8.91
